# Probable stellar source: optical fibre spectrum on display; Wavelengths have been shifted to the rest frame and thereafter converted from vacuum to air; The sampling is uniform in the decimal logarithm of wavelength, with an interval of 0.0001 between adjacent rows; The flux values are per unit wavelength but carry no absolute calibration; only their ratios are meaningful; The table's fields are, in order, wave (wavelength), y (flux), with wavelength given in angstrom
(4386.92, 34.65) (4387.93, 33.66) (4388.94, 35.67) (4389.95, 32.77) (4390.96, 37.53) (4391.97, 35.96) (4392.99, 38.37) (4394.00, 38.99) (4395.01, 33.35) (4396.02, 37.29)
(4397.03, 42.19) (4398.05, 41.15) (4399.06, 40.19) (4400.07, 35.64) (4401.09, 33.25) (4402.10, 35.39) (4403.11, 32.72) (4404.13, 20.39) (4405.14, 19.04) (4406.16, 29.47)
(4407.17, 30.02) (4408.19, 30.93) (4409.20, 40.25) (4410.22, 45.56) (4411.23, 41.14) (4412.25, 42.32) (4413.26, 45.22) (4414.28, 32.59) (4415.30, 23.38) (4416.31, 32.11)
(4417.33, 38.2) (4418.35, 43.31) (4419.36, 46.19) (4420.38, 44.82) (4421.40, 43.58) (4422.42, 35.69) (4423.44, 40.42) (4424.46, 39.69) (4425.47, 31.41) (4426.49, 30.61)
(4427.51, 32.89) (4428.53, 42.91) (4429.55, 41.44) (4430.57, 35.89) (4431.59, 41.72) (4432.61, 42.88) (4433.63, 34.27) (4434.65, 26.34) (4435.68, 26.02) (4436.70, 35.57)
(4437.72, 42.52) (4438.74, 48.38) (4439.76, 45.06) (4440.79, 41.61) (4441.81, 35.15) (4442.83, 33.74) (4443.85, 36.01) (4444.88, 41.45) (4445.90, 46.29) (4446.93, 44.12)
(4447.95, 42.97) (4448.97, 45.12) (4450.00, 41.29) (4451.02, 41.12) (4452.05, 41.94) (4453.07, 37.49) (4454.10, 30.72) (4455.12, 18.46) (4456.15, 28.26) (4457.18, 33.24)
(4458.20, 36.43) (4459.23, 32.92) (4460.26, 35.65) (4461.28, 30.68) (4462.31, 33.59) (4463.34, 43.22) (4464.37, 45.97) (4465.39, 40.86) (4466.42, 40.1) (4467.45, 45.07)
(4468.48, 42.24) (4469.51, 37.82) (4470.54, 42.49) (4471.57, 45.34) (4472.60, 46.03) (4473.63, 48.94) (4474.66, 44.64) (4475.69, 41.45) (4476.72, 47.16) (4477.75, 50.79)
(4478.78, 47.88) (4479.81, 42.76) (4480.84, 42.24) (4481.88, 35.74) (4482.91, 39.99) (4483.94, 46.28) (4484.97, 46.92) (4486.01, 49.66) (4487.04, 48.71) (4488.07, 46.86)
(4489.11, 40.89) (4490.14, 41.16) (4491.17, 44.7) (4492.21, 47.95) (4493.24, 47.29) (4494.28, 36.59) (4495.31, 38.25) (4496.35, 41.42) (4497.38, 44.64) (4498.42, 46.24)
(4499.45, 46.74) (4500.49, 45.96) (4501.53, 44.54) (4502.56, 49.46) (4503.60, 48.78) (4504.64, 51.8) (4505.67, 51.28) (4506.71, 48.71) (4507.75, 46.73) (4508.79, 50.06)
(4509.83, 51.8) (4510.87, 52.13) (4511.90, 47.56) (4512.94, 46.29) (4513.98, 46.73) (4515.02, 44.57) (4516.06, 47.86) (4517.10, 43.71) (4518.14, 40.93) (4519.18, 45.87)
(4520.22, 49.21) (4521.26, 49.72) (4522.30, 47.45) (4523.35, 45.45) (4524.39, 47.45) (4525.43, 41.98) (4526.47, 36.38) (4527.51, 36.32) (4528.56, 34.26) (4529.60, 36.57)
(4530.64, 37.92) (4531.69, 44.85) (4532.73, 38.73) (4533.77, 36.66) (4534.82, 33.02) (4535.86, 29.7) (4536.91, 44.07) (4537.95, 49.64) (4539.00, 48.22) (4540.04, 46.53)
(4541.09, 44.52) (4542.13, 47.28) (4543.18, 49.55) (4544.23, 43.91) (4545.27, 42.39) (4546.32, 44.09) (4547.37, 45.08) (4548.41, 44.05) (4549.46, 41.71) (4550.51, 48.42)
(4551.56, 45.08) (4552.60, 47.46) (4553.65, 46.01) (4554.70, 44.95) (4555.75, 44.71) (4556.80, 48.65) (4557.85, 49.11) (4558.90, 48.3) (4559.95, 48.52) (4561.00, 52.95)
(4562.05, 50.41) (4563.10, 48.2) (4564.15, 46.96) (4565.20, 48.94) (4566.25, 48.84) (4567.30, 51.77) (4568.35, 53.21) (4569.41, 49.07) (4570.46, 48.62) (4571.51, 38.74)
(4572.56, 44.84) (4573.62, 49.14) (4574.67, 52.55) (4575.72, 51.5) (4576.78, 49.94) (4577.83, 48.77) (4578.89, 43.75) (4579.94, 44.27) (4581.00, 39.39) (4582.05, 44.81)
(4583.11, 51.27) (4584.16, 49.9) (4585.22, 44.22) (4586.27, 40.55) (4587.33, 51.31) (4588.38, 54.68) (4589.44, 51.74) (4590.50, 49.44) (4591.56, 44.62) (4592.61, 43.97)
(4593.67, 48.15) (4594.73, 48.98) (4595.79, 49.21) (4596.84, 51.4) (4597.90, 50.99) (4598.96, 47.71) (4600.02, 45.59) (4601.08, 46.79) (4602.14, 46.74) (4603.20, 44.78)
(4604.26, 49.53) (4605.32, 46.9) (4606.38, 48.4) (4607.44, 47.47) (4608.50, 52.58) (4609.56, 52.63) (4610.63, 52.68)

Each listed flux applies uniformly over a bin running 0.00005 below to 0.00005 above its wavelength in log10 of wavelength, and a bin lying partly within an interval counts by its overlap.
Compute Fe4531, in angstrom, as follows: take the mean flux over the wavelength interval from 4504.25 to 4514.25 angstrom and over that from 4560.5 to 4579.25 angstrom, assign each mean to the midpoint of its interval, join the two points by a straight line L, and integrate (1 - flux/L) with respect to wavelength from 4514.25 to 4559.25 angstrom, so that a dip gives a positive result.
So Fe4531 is 4.9 angstrom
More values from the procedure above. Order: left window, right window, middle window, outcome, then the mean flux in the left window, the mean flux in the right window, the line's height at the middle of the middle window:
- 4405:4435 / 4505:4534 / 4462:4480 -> -1.24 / 37.1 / 44.7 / 41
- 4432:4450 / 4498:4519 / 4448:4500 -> 2.34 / 39.3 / 47.6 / 43.4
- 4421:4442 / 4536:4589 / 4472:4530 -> -3.42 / 37.8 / 47.1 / 42.7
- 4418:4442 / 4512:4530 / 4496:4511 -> -1.84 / 38.7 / 43.7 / 42.7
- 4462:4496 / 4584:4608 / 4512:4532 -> 0.80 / 43.7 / 47.9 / 45.2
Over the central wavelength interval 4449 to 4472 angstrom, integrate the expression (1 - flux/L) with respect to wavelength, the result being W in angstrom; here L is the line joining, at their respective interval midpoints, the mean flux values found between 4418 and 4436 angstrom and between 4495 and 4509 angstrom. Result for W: 2.3 angstrom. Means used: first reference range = 37.9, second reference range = 46.8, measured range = 37.6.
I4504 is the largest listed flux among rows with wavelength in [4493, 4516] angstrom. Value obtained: 52.13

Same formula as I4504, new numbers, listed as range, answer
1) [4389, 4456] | 48.38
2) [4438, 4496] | 50.79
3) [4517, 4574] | 53.21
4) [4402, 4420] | 46.19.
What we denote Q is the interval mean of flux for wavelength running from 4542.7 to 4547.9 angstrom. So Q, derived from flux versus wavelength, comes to 45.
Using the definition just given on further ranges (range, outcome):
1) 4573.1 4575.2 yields 51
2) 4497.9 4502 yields 45.8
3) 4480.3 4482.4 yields 39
